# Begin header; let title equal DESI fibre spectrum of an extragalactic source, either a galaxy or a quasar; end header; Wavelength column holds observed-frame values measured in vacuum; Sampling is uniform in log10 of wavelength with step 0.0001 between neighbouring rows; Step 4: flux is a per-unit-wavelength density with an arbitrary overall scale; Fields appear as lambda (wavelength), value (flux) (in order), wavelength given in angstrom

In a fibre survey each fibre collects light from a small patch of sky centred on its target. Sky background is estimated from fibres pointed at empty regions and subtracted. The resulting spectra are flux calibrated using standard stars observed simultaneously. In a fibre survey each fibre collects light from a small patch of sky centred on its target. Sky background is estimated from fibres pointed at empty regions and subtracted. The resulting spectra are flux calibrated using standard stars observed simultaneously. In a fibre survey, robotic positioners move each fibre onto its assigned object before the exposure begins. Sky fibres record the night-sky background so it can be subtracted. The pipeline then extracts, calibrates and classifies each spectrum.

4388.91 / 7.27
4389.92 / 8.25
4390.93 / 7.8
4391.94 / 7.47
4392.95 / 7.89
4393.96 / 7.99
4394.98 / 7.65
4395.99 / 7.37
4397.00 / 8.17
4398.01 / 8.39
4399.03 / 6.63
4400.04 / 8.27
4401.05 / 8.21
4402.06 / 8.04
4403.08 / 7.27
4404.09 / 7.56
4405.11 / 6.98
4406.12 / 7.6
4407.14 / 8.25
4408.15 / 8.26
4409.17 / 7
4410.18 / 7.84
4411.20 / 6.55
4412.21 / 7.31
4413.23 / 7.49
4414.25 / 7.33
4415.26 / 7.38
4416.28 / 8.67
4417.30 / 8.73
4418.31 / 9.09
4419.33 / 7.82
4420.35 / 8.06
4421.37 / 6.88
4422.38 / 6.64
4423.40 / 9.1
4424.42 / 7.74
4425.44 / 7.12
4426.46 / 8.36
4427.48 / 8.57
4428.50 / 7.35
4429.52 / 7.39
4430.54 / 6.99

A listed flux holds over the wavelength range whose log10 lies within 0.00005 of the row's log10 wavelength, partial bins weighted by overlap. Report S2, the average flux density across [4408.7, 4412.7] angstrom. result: 7.19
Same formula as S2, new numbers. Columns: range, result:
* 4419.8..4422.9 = 7.21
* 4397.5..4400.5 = 7.75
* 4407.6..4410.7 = 7.71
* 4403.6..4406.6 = 7.37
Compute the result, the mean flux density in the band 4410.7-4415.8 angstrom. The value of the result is 7.22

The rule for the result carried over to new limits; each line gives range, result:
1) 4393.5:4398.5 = 7.91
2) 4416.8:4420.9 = 8.41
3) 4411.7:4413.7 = 7.4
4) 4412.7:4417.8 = 7.91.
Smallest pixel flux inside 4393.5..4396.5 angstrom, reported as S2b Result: 7.37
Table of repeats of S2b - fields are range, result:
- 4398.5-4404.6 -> 6.63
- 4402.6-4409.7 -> 6.98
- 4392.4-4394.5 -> 7.89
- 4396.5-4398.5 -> 8.17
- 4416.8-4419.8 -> 7.82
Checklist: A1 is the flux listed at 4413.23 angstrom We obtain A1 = 7.49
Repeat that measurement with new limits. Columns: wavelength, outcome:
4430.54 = 6.99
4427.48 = 8.57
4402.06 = 8.04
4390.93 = 7.8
